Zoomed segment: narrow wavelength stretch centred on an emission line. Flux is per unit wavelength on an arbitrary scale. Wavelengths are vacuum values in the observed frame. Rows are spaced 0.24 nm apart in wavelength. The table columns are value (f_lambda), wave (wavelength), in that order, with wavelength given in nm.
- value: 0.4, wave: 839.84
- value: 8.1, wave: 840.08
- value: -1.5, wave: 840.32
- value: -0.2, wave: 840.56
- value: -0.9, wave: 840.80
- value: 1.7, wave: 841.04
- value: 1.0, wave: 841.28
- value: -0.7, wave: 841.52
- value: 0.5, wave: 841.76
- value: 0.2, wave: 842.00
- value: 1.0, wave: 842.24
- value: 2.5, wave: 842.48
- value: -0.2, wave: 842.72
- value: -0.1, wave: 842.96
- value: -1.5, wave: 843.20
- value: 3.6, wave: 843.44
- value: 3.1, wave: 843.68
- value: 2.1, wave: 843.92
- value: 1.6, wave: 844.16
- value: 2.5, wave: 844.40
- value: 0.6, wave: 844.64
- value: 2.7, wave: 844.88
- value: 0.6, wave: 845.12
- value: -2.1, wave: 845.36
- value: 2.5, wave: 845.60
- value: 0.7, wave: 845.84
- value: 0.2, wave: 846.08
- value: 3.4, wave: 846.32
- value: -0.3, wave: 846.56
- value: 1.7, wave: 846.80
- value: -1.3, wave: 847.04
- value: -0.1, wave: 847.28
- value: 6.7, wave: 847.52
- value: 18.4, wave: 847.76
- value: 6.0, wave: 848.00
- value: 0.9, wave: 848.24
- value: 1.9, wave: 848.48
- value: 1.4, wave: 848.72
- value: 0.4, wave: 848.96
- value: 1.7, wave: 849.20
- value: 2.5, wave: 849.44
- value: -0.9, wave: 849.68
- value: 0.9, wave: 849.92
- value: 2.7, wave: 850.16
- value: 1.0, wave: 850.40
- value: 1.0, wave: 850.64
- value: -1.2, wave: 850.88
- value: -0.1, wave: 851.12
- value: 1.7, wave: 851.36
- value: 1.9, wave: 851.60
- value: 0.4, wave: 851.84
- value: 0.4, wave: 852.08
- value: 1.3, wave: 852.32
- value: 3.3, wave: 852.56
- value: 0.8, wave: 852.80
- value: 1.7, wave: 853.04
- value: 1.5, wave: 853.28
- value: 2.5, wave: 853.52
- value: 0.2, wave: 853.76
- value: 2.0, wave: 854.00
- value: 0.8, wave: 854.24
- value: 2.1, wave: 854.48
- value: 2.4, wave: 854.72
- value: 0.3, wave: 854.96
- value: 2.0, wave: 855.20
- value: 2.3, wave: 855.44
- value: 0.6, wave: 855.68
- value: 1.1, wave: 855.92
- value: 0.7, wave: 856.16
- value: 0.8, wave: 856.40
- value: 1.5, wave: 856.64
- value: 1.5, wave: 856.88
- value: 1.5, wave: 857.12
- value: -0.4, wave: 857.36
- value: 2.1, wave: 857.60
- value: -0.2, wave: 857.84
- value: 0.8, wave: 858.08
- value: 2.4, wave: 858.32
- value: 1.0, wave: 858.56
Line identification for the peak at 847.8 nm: H-beta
